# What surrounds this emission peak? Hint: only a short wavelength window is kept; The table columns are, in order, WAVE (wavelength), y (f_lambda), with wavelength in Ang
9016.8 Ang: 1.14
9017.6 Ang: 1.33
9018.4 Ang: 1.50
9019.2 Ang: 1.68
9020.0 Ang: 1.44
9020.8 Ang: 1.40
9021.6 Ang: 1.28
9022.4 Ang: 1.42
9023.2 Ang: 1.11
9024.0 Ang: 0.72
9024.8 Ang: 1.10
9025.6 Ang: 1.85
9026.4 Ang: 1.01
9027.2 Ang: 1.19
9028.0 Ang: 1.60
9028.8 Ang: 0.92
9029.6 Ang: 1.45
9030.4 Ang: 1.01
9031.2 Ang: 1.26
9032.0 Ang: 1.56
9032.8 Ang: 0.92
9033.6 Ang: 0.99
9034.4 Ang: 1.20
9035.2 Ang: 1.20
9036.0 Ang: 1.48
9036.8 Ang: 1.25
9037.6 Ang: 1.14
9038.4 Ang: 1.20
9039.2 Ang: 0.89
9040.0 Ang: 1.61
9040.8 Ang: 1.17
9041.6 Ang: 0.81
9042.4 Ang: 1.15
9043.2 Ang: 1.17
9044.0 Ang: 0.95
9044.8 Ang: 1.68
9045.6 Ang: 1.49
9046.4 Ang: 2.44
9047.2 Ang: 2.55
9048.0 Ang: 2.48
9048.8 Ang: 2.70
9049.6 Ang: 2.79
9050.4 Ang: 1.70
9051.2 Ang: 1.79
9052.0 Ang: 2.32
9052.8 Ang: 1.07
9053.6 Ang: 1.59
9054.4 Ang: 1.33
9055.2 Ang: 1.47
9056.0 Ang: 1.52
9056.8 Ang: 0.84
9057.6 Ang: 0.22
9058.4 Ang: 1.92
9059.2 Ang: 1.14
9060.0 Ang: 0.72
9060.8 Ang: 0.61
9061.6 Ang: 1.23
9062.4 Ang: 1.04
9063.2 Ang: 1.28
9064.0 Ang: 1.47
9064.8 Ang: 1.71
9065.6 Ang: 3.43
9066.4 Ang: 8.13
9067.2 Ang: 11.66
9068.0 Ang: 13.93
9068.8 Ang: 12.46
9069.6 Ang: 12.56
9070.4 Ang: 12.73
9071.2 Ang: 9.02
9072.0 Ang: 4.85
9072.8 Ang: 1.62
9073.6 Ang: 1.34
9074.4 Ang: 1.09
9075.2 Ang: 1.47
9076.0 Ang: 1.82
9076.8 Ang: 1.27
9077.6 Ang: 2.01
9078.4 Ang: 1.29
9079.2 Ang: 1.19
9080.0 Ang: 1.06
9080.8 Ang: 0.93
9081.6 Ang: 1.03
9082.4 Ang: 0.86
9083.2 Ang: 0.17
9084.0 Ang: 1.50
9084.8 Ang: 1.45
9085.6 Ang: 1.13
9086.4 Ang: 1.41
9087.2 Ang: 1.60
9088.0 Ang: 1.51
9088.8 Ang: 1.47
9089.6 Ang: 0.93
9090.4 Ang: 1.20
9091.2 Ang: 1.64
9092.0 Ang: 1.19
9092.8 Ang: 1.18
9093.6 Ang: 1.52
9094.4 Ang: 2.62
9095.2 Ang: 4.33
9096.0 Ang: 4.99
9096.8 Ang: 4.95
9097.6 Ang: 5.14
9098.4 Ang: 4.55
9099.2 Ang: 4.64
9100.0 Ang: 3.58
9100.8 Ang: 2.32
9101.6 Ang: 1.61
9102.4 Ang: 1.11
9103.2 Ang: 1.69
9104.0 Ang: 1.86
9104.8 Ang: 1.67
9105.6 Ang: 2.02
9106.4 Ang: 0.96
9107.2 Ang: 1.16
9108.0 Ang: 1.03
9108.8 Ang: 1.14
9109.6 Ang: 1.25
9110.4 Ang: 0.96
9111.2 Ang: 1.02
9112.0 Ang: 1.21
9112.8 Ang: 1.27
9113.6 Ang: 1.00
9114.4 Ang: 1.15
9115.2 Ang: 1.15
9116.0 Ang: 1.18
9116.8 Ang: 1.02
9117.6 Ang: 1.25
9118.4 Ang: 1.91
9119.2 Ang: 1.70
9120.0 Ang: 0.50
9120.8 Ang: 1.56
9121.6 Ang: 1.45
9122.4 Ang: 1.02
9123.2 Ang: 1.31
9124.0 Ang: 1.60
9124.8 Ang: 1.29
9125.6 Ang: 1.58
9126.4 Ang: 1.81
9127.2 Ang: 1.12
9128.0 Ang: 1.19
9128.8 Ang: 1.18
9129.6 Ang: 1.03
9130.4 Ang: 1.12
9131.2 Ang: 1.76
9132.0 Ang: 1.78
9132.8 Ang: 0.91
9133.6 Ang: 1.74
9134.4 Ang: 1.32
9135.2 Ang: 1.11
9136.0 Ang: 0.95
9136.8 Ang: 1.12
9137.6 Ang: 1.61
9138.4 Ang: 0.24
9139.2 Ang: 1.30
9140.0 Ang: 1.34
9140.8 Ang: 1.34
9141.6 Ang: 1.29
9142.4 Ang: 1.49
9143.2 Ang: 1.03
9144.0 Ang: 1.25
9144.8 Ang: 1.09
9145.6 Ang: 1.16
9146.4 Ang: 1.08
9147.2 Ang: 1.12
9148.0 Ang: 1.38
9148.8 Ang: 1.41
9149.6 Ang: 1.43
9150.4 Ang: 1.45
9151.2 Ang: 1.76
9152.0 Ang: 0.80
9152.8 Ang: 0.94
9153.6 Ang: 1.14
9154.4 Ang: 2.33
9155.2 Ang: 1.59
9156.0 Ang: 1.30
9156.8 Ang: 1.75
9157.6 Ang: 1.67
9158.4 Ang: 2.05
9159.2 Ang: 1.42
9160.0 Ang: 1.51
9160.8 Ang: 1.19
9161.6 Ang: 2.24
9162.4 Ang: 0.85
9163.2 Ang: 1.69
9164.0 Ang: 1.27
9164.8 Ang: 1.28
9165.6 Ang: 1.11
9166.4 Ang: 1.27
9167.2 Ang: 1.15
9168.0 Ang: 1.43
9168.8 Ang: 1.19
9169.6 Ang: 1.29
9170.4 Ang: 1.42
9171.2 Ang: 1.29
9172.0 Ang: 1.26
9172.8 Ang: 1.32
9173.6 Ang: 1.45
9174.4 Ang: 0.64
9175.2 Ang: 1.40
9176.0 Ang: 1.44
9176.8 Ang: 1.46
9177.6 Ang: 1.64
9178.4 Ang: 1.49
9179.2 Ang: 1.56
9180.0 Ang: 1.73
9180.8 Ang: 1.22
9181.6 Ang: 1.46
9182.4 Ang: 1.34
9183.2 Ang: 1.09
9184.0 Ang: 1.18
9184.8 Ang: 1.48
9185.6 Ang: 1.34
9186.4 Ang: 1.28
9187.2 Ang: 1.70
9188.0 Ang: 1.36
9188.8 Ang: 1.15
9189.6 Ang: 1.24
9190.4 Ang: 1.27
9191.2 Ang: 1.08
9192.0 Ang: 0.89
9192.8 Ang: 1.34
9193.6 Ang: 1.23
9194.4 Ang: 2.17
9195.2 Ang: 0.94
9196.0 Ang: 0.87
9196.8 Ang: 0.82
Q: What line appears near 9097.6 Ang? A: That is [N II]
